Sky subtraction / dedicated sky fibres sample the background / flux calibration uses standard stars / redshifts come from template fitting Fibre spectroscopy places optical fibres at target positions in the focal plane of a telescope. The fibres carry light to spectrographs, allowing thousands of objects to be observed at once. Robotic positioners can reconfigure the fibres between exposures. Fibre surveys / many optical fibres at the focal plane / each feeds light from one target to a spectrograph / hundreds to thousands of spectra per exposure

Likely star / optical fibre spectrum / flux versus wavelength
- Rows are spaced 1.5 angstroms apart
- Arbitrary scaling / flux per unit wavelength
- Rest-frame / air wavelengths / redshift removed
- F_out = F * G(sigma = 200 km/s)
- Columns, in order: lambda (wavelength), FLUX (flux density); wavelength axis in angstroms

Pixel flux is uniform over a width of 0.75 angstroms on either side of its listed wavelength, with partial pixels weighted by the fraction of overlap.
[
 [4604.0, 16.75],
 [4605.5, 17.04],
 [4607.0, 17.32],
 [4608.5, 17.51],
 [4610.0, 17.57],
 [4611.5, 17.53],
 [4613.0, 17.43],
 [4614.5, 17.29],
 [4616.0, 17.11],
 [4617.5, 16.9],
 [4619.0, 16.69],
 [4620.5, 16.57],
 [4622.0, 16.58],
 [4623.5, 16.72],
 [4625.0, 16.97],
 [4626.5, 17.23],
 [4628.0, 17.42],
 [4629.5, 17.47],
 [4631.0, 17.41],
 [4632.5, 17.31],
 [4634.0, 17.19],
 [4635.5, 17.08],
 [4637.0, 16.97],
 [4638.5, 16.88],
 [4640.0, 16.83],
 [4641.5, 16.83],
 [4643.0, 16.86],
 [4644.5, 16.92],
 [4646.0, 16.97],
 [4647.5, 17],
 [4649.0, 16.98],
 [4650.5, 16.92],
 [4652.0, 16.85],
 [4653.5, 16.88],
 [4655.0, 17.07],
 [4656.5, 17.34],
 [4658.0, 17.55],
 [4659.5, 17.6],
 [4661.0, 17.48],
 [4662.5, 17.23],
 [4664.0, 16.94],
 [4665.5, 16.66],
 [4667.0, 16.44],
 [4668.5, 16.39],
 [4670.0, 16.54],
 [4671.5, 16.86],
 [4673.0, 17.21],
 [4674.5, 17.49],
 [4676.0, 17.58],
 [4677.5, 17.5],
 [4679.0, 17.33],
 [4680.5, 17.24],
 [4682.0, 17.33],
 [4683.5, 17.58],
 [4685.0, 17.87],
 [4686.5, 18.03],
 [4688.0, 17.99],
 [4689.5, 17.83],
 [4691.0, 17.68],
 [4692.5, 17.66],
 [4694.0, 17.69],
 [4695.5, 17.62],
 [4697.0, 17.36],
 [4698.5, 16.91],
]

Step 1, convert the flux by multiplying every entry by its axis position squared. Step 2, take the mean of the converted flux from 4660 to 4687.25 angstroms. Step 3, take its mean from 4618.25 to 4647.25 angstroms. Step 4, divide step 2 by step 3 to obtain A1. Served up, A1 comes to 1.03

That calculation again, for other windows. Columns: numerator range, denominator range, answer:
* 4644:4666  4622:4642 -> 1.01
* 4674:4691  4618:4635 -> 1.06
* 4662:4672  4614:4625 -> 1.01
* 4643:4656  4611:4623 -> 1.01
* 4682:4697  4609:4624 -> 1.07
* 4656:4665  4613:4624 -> 1.05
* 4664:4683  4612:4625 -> 1.03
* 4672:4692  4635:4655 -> 1.06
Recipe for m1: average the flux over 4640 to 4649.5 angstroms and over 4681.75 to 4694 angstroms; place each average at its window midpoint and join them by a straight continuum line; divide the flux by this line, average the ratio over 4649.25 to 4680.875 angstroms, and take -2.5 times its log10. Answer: 0.01 mag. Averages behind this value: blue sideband 16.9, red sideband 17.8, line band 17.1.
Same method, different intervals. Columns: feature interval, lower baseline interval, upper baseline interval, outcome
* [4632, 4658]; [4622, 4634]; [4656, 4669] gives 0.008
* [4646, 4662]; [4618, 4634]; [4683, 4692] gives 0.015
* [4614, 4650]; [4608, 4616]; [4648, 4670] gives 0.016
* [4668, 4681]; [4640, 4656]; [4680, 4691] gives 0.021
